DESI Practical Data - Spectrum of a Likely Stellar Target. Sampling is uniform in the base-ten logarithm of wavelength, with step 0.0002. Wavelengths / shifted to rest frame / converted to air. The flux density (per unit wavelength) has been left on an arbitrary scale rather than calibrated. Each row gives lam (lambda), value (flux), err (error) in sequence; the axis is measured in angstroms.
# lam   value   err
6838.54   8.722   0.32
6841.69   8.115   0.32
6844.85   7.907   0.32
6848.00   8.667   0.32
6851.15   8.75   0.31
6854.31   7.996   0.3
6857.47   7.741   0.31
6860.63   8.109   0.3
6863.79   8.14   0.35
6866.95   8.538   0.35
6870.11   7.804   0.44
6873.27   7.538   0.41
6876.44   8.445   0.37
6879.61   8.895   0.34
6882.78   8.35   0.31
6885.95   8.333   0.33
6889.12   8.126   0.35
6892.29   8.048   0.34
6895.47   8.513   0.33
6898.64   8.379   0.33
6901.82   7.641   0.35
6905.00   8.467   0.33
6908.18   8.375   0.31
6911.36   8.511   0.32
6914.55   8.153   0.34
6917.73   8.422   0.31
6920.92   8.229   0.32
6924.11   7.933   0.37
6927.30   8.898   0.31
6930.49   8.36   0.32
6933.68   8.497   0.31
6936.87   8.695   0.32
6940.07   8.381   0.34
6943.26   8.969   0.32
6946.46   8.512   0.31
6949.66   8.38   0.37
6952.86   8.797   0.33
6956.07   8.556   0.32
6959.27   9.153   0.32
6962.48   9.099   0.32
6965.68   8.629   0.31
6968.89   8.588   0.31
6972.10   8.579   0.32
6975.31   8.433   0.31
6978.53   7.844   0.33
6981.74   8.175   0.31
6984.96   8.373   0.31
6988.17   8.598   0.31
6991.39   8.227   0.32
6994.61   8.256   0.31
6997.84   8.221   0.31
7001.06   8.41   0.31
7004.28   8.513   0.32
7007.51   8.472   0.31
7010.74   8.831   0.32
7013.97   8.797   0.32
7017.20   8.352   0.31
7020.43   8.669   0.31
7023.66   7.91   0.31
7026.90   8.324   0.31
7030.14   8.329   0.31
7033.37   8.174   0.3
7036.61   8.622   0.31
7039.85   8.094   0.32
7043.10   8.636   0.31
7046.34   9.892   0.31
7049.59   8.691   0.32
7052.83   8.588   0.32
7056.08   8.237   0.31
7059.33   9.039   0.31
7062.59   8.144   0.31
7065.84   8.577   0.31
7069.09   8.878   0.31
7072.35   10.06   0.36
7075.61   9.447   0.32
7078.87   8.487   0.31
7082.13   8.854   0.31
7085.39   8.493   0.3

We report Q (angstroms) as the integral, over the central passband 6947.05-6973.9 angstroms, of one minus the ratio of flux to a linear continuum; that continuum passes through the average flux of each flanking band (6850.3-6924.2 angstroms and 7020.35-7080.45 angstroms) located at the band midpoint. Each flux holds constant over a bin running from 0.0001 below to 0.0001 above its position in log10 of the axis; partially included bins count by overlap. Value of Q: -0.9 angstroms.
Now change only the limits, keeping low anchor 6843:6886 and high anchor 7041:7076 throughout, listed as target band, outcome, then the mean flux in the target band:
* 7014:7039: 1.2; 8.36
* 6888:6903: 0.3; 8.16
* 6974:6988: 0.6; 8.24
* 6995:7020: 0.6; 8.51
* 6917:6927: 0.2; 8.26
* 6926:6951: -0.3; 8.59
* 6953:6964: -0.5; 8.91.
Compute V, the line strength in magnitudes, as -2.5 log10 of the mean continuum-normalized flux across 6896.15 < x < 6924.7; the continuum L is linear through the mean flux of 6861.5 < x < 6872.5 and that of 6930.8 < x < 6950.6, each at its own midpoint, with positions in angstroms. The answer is 0.017 mag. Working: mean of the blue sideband 8.12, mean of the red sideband 8.57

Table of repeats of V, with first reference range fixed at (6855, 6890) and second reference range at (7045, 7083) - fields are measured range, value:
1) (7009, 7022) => 0.01 mag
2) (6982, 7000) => 0.04 mag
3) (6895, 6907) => 0.01 mag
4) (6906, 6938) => 0.00 mag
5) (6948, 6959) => -0.02 mag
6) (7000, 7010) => 0.02 mag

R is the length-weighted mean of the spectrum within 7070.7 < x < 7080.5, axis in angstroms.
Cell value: 9.32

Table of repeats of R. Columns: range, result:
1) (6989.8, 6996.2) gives 8.24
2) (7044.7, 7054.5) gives 9.06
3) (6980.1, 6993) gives 8.35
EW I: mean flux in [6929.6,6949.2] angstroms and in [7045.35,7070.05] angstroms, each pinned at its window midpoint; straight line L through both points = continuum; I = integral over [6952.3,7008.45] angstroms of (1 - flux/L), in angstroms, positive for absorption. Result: 0.9 angstroms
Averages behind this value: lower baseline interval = 8.57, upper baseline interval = 8.72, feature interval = 8.49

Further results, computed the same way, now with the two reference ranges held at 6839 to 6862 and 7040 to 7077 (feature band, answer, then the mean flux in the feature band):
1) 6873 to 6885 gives -0.1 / 8.39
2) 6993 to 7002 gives 0.4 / 8.28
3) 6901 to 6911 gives 0.2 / 8.25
